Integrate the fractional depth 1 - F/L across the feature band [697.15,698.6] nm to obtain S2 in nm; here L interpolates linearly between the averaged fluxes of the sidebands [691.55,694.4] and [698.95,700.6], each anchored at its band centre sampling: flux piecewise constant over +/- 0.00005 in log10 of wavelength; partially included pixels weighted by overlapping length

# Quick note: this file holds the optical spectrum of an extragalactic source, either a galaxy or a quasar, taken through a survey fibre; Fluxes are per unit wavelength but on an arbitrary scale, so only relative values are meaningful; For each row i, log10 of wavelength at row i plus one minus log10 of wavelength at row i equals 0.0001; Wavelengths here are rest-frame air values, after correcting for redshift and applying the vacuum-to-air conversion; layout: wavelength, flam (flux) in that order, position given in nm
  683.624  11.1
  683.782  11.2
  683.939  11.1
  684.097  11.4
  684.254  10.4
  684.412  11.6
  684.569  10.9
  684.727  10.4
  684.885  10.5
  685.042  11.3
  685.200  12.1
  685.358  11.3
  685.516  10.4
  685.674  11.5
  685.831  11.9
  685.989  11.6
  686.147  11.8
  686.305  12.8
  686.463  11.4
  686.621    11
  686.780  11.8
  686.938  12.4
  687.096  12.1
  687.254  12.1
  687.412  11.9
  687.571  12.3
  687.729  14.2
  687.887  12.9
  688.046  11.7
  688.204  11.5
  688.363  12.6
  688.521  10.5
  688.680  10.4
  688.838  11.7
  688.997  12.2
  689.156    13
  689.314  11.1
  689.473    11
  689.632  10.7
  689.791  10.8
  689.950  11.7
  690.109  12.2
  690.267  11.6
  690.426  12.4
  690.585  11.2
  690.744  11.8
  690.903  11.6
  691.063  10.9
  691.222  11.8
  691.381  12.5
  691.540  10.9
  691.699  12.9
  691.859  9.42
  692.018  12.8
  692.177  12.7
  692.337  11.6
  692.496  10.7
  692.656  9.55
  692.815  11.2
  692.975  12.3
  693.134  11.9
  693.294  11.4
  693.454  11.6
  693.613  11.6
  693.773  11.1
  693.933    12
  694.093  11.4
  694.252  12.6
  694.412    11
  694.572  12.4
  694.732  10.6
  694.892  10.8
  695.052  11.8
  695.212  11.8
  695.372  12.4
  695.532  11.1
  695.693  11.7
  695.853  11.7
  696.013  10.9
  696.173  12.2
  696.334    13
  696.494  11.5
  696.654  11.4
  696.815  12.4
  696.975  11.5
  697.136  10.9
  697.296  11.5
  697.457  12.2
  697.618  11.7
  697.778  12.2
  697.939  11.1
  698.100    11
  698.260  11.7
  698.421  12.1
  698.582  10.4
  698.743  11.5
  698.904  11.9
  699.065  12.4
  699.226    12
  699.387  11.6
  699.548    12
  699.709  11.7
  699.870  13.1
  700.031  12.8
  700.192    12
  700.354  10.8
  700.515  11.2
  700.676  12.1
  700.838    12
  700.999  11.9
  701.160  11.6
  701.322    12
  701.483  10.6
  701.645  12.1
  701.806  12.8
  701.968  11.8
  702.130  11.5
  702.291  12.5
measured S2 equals 0.03 nm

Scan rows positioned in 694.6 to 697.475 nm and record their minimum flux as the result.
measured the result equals 10.6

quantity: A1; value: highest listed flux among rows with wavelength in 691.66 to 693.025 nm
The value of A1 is 12.9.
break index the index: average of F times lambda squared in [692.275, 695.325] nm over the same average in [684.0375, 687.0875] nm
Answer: 1.0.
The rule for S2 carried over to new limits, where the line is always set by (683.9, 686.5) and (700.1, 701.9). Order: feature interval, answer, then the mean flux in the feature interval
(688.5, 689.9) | 0.01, 11.3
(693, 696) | -0.01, 11.6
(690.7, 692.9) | 0.01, 11.4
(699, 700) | -0.04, 12.2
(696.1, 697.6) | -0.03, 11.8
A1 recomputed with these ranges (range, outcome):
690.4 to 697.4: 13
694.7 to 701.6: 13.1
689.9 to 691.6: 12.5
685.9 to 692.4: 14.2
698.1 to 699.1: 12.4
